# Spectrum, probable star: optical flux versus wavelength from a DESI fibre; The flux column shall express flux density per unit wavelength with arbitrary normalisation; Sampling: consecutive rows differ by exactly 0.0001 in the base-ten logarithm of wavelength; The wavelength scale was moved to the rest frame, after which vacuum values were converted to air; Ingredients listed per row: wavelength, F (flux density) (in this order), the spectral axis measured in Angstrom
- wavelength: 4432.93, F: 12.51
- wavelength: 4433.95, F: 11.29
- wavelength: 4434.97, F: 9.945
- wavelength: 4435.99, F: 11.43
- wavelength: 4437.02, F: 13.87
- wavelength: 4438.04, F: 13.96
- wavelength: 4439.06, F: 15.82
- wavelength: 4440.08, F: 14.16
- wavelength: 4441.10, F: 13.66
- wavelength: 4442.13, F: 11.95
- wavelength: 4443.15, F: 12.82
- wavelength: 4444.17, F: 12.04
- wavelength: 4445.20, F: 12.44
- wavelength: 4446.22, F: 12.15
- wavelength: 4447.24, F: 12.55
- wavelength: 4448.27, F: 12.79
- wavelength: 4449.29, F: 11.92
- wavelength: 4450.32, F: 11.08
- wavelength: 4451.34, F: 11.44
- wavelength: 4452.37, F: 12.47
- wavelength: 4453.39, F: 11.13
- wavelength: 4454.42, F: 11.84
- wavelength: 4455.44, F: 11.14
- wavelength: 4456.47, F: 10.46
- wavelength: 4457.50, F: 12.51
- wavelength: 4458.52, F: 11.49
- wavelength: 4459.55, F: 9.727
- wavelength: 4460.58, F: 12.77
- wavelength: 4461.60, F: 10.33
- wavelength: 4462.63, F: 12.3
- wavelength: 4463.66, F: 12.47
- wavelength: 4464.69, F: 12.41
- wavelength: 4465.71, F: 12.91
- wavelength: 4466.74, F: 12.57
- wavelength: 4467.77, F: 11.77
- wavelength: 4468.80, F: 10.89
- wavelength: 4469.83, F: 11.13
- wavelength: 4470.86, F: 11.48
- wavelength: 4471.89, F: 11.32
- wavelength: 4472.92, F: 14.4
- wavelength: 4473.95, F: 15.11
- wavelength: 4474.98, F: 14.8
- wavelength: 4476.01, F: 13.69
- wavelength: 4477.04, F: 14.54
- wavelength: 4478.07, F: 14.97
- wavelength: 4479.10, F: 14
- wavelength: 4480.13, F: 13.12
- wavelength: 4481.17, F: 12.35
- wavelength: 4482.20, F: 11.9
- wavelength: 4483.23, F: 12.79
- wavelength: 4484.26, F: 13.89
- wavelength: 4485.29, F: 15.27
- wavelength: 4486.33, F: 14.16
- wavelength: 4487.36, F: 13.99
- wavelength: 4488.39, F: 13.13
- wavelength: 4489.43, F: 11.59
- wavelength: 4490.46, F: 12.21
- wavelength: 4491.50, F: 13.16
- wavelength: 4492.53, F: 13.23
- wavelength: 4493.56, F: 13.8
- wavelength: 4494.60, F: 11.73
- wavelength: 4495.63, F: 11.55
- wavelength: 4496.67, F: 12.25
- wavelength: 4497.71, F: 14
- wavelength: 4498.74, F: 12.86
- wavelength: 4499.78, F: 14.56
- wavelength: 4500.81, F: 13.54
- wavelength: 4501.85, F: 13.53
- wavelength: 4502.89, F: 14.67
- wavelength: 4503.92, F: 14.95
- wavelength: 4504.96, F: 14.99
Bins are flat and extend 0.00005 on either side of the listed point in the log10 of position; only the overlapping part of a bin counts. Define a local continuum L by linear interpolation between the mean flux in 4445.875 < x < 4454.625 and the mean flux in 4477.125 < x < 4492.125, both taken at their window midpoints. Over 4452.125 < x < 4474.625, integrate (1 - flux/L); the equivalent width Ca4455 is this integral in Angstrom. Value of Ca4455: 0.95 Angstrom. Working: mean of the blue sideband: 11.9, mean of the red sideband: 13.4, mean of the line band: 12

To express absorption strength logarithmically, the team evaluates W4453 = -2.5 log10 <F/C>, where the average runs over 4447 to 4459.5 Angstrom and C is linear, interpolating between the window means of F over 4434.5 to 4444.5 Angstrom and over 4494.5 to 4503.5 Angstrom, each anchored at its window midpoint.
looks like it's 0.13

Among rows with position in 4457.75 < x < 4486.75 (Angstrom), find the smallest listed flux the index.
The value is 9.727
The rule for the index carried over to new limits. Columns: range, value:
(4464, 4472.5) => 10.89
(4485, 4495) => 11.59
